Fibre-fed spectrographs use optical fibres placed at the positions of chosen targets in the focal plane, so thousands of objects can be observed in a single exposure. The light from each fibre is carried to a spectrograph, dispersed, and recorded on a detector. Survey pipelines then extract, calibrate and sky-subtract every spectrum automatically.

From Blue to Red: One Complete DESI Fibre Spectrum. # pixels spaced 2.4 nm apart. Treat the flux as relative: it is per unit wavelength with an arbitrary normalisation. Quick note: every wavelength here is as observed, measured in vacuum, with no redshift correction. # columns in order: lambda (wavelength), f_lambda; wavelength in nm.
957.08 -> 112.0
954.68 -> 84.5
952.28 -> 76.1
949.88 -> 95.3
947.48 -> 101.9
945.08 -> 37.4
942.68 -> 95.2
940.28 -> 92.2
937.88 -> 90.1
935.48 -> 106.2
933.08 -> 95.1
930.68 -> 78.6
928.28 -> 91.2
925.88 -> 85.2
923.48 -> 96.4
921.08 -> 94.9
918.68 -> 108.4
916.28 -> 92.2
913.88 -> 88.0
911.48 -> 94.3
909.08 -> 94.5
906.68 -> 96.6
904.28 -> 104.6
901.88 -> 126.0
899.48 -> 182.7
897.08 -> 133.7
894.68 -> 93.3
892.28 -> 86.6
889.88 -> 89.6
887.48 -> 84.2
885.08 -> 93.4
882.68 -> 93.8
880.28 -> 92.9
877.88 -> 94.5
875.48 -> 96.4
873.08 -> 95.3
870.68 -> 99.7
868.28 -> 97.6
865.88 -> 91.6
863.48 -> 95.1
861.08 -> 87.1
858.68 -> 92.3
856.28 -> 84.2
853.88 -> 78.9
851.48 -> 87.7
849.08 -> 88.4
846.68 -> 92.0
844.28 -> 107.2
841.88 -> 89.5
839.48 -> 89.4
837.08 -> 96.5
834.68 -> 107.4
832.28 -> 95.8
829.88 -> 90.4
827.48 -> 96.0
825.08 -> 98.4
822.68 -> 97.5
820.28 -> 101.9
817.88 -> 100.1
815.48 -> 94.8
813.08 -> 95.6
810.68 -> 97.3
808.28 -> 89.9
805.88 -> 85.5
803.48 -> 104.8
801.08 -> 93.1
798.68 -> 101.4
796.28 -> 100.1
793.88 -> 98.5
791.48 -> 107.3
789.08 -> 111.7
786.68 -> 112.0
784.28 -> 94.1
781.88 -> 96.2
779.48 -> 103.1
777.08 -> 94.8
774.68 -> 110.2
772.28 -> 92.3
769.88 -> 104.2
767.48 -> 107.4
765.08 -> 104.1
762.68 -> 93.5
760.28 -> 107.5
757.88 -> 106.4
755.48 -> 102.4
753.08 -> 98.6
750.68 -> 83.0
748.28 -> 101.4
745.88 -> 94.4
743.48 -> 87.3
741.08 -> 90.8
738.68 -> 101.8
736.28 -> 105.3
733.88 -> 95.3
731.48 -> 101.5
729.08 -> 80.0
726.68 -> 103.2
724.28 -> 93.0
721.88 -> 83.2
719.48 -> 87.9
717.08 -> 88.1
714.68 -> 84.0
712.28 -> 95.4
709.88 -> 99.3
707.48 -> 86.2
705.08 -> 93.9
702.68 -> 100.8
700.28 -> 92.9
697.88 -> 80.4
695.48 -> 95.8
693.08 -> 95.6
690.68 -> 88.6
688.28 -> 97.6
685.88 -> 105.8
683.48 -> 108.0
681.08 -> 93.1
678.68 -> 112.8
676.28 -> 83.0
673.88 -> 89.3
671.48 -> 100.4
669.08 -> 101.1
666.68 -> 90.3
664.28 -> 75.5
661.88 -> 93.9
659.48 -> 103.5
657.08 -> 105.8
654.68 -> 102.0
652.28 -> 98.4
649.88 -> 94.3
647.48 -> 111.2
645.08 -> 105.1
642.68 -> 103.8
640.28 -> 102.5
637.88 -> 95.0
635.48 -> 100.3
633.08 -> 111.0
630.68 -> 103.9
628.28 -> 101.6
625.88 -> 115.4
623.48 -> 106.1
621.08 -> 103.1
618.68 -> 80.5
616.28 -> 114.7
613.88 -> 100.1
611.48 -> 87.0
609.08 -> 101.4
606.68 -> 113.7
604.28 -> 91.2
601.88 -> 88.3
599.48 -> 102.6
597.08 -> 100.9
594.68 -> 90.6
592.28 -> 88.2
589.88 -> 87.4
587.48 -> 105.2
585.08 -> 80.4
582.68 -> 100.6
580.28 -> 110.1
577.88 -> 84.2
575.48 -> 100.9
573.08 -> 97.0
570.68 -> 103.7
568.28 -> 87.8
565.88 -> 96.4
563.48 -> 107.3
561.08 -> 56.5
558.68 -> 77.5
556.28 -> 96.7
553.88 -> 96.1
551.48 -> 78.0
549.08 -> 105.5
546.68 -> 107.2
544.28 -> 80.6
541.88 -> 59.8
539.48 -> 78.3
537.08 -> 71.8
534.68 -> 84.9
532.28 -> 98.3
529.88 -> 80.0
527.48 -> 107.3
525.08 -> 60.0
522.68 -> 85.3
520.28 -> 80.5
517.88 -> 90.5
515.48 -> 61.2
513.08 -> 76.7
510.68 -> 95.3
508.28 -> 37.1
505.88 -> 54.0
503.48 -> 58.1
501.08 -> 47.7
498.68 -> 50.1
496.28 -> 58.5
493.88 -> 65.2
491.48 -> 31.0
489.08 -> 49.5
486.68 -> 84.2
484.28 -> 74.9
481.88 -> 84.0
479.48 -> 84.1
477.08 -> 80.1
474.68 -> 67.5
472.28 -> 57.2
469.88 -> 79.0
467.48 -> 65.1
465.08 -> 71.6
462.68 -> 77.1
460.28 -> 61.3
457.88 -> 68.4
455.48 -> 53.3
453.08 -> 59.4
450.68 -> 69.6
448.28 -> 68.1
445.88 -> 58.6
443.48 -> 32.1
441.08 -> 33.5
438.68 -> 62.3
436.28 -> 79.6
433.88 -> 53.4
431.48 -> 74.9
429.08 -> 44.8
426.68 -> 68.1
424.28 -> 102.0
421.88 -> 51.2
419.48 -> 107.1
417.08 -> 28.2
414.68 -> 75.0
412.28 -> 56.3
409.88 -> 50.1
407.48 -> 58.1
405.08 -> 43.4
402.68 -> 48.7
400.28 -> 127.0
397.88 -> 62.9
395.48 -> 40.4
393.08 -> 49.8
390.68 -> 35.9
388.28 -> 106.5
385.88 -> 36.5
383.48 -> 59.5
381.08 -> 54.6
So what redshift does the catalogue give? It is 0.37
